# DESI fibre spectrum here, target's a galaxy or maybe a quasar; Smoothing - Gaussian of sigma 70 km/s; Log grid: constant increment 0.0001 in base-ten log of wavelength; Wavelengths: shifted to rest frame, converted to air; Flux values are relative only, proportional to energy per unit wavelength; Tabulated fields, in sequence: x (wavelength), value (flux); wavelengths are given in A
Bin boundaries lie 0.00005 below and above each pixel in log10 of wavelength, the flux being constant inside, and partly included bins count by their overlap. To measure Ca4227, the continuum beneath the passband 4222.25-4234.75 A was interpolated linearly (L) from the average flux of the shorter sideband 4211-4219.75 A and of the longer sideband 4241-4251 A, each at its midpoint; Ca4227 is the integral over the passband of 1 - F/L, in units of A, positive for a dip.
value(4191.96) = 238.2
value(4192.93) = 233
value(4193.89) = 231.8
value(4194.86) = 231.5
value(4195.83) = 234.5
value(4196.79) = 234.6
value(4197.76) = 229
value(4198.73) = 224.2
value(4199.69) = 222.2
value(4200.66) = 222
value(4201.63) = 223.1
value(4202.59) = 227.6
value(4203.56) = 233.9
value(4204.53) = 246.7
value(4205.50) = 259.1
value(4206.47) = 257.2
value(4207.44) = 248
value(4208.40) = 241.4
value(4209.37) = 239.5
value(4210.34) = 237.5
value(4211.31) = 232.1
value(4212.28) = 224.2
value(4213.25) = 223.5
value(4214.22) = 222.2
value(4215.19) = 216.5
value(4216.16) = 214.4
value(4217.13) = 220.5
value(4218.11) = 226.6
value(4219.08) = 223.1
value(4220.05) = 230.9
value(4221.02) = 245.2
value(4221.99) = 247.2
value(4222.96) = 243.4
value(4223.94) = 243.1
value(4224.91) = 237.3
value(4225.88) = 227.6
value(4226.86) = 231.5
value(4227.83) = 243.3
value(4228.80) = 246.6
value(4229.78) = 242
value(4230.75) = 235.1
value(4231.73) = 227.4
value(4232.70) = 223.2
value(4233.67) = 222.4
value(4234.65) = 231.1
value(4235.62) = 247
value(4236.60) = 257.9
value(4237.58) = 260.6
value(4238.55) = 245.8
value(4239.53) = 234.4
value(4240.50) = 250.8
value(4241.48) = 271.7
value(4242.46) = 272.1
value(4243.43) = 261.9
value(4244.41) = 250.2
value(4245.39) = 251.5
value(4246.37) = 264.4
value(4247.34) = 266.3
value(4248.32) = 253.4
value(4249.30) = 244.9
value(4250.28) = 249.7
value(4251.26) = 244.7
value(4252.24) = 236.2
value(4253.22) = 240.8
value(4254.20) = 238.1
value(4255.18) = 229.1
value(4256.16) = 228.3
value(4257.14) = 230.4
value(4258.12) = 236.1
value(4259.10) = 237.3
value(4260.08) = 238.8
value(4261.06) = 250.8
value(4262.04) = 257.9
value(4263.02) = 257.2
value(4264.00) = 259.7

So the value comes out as 0.12 A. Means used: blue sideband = 222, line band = 235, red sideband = 258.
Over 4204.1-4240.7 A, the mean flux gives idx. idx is 237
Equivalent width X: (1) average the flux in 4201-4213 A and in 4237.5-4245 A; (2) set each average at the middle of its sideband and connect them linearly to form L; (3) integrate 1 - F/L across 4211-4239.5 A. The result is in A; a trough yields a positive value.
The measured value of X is 1.6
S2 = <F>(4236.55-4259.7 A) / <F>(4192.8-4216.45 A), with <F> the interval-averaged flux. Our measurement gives 1.1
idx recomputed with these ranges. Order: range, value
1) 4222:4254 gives 245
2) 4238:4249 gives 257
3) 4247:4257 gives 242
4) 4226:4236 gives 235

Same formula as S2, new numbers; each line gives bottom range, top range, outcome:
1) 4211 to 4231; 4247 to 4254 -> 1.06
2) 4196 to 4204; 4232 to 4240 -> 1.06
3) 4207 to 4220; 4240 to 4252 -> 1.12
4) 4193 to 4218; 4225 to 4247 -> 1.06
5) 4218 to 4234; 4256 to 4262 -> 1.02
